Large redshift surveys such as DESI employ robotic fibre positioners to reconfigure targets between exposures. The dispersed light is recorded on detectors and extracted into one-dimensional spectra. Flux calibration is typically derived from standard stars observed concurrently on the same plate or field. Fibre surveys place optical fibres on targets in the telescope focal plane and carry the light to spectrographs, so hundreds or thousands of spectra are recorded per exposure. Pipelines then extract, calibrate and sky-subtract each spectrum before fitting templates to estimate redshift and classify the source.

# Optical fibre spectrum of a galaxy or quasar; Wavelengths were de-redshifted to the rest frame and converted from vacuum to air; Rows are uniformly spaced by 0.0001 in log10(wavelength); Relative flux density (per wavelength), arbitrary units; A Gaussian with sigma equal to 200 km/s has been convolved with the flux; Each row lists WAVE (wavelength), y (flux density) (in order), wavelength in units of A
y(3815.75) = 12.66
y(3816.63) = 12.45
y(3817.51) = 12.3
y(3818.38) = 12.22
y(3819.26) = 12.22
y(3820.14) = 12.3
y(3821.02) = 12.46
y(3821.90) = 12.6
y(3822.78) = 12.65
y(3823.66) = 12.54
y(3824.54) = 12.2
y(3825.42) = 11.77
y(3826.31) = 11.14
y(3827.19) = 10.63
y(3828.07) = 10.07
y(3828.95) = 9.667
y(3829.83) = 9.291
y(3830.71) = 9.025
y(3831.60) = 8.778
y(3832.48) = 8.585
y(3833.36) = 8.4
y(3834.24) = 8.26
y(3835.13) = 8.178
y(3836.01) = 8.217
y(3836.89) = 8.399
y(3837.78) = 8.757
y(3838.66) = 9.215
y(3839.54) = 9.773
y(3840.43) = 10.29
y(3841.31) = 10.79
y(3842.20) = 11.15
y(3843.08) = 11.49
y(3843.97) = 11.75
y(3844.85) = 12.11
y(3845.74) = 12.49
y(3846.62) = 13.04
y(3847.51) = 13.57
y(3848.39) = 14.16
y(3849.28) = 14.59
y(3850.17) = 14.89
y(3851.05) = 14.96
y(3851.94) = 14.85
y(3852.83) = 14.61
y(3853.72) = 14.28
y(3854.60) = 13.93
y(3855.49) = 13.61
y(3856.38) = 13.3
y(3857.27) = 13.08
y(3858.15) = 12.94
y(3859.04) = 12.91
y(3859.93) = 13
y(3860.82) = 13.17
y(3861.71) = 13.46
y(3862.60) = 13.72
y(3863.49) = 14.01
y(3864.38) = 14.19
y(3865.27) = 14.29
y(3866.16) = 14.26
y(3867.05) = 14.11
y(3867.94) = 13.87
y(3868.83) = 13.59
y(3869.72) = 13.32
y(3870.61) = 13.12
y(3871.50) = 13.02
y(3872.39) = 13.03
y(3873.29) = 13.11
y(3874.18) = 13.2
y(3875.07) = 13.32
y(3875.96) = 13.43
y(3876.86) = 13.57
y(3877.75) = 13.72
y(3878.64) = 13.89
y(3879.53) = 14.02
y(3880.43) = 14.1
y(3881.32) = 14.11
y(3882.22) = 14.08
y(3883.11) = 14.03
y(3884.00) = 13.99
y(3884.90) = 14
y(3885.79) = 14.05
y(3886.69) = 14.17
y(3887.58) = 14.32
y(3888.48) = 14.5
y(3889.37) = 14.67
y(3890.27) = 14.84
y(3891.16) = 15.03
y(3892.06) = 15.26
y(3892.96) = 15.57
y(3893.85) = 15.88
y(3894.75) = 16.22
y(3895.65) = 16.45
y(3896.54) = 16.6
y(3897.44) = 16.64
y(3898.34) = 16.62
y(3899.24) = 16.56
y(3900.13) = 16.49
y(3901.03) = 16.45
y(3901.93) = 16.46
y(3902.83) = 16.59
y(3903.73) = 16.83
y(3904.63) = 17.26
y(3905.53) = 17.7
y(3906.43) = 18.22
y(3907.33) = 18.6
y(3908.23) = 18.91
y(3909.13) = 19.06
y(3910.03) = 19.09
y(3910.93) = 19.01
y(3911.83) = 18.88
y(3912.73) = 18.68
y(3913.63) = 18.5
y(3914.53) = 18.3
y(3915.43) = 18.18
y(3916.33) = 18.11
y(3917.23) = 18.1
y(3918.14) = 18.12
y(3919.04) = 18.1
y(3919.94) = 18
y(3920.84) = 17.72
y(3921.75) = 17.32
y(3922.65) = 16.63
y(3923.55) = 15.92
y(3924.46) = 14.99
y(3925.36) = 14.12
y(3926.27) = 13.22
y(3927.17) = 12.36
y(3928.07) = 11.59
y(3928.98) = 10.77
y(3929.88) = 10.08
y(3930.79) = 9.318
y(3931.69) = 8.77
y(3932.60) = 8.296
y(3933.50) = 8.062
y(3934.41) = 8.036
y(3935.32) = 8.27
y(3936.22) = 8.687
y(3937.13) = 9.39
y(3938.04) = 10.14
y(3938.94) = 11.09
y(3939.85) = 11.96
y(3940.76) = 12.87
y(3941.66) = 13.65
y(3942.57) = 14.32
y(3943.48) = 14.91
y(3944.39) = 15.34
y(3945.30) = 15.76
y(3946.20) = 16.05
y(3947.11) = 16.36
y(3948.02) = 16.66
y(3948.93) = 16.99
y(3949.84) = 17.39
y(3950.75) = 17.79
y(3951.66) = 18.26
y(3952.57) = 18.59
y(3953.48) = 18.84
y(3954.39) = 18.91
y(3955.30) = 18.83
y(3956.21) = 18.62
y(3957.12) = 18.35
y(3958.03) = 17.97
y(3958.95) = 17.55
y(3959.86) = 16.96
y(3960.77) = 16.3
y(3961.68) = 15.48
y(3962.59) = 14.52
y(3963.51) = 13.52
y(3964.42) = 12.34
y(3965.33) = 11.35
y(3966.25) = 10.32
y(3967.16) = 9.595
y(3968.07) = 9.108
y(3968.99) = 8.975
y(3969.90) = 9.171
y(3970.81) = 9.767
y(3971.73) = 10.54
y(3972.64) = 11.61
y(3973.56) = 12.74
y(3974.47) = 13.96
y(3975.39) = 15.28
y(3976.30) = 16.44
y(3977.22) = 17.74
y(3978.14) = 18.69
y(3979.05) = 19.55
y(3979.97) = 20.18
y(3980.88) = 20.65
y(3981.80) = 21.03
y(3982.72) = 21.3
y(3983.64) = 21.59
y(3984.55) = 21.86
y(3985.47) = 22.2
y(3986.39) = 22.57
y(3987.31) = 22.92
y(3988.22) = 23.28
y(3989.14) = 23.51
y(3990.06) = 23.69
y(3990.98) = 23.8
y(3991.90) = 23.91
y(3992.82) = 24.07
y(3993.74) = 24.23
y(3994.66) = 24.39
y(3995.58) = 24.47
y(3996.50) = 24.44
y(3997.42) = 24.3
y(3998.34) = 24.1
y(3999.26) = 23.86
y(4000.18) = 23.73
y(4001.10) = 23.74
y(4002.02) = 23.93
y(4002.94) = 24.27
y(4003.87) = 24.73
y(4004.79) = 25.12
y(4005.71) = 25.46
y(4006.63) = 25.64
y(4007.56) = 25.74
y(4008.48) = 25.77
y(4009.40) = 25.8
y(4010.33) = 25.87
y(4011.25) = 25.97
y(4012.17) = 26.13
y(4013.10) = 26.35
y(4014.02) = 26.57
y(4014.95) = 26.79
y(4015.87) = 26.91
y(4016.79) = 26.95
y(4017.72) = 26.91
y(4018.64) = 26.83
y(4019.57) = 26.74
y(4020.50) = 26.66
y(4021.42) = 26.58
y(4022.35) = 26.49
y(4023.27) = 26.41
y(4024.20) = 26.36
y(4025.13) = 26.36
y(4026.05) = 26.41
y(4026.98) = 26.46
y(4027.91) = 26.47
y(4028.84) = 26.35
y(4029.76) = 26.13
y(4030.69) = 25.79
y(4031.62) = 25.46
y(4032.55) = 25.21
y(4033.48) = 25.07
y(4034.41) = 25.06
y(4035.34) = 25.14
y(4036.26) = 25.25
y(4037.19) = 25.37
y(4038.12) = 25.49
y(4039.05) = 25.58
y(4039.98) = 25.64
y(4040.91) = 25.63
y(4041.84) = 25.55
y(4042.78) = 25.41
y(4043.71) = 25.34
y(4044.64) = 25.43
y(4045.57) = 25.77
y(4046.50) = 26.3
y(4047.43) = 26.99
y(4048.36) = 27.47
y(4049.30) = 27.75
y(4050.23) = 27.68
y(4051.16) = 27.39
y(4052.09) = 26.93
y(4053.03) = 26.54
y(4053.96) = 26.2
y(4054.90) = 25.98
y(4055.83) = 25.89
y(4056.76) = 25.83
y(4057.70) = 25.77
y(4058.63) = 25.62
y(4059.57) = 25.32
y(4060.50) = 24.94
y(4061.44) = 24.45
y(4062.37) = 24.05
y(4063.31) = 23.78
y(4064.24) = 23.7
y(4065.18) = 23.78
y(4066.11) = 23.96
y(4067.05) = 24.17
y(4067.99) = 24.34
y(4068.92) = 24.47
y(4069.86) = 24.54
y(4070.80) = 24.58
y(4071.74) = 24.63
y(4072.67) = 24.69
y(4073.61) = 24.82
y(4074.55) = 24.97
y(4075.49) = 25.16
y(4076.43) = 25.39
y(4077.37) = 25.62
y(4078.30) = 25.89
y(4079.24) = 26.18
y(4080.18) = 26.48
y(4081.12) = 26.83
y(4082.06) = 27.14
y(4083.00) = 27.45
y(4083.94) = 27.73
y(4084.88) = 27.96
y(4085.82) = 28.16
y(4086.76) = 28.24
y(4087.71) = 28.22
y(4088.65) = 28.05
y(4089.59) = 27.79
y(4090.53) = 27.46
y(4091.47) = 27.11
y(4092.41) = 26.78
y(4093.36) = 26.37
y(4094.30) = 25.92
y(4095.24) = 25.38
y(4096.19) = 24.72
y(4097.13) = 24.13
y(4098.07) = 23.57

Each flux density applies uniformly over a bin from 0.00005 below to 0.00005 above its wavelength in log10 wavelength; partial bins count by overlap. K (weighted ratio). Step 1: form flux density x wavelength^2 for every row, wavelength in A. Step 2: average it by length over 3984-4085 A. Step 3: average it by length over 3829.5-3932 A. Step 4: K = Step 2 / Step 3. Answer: 1.94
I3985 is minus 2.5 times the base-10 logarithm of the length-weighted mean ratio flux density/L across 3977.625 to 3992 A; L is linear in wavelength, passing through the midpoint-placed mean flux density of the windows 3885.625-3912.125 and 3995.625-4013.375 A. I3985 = 0.075 mag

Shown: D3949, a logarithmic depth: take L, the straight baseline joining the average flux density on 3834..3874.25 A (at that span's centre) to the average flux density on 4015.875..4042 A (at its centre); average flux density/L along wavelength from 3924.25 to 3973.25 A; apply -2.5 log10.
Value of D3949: 0.431 mag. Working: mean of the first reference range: 12.6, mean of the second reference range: 26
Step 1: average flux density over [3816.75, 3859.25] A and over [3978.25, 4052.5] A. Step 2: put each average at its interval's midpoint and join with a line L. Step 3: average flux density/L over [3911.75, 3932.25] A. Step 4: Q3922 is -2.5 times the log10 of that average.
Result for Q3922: 0.16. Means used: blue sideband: 11.6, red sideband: 25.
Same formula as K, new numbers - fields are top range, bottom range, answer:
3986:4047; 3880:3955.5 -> 1.75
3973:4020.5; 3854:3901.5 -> 1.73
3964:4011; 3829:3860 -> 1.87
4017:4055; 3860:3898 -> 1.99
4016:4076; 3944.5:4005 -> 1.43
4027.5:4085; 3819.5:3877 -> 2.34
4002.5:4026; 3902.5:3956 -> 1.78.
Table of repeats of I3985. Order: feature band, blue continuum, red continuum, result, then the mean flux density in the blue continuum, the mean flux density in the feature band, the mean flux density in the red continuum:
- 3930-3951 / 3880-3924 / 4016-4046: 0.480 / 16.6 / 12.5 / 26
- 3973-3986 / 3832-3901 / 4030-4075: 0.108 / 13.4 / 18.8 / 25.4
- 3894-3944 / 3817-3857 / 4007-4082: 0.133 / 11.6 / 15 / 25.8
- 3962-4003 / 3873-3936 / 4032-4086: 0.102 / 15.1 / 18.8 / 25.7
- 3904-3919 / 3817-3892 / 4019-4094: -0.127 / 12.6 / 18.4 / 26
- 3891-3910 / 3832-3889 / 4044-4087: -0.103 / 12.8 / 16.9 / 25.8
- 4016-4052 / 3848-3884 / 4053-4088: -0.119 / 13.8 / 26.2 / 25.6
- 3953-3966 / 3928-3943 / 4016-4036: -0.137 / 10.3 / 16.3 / 26.2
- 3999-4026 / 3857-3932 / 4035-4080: -0.145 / 15.1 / 25.8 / 25.5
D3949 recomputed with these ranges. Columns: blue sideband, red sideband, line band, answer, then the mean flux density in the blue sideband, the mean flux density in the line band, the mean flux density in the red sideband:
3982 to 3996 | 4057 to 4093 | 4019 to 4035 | -0.08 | 23.1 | 26.1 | 25.8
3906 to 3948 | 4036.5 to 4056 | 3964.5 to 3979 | 0.45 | 14.6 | 12.6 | 26.2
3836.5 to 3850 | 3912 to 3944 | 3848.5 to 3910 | -0.19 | 11.5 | 14.8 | 13.7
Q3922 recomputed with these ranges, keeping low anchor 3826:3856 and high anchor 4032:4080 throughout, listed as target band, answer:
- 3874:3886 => 0.00 mag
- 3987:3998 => -0.13 mag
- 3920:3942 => 0.39 mag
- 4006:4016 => -0.16 mag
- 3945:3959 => 0.05 mag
